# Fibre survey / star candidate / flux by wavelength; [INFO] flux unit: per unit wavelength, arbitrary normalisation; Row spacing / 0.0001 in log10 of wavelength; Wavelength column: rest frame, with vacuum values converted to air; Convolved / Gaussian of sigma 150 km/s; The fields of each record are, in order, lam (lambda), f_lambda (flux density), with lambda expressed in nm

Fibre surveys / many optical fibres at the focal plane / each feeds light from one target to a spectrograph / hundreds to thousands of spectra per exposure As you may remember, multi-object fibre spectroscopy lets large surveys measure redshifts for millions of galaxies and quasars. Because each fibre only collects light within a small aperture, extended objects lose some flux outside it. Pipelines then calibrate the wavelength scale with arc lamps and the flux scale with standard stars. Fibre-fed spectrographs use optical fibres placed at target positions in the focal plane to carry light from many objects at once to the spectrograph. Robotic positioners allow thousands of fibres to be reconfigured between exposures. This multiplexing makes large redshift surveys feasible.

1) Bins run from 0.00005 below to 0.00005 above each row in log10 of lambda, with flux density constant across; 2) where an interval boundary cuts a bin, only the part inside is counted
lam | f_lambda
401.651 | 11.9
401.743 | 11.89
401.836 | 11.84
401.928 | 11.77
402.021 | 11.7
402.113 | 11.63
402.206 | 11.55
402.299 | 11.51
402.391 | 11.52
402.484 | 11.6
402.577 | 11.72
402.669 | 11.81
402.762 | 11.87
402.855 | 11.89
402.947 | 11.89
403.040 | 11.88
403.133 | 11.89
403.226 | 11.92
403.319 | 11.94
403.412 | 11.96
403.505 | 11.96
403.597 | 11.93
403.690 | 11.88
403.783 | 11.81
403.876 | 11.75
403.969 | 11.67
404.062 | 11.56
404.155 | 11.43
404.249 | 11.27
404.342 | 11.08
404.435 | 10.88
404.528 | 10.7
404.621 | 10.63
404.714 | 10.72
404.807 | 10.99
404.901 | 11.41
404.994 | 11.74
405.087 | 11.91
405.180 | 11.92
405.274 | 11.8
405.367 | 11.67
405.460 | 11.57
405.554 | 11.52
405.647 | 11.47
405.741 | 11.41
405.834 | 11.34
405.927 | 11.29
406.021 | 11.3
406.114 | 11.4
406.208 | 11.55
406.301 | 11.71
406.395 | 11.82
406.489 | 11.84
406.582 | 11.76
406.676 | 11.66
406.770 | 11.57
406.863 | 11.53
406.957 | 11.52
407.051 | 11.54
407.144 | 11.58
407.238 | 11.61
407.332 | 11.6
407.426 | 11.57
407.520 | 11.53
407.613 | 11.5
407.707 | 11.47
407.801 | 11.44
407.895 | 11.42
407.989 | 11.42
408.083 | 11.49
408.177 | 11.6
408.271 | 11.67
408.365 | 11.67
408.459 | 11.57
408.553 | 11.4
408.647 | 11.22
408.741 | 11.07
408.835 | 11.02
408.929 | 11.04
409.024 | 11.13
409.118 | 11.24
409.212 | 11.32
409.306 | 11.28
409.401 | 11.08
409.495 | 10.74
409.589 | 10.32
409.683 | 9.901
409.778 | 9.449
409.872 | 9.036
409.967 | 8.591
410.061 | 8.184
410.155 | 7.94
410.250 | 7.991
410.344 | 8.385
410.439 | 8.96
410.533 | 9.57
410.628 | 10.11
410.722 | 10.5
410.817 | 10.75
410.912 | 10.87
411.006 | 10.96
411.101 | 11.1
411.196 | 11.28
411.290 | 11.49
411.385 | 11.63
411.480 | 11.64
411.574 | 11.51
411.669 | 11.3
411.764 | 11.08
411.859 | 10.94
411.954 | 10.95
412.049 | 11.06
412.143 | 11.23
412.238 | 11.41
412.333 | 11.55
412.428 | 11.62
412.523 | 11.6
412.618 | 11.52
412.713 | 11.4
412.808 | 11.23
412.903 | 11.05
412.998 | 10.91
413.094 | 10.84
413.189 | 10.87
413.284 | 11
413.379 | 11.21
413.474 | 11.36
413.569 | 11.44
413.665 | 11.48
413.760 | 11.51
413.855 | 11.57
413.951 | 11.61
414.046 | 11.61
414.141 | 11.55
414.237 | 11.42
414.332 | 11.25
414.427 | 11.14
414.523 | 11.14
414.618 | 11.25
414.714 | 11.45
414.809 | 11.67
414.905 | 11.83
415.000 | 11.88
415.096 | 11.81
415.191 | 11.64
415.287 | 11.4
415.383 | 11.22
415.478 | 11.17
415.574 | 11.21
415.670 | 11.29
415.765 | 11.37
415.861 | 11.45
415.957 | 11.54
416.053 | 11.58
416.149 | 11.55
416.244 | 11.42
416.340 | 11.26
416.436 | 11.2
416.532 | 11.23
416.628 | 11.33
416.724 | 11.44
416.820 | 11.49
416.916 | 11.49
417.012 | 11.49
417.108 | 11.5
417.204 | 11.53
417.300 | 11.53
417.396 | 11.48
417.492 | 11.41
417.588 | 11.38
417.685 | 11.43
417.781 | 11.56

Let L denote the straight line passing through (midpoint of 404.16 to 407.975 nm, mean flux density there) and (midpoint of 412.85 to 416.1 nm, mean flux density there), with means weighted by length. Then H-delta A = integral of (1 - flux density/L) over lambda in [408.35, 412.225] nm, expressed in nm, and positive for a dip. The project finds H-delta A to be 0.29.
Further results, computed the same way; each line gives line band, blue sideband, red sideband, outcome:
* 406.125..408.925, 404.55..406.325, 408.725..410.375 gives -0.22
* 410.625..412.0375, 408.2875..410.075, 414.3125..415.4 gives -0.02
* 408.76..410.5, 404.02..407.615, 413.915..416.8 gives 0.24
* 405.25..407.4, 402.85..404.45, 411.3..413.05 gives 0.00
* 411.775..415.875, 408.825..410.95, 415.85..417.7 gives -0.21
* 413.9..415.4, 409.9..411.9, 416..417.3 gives -0.07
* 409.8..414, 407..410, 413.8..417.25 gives 0.20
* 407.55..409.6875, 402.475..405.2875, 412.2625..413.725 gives 0.03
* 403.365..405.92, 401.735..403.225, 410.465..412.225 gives 0.02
